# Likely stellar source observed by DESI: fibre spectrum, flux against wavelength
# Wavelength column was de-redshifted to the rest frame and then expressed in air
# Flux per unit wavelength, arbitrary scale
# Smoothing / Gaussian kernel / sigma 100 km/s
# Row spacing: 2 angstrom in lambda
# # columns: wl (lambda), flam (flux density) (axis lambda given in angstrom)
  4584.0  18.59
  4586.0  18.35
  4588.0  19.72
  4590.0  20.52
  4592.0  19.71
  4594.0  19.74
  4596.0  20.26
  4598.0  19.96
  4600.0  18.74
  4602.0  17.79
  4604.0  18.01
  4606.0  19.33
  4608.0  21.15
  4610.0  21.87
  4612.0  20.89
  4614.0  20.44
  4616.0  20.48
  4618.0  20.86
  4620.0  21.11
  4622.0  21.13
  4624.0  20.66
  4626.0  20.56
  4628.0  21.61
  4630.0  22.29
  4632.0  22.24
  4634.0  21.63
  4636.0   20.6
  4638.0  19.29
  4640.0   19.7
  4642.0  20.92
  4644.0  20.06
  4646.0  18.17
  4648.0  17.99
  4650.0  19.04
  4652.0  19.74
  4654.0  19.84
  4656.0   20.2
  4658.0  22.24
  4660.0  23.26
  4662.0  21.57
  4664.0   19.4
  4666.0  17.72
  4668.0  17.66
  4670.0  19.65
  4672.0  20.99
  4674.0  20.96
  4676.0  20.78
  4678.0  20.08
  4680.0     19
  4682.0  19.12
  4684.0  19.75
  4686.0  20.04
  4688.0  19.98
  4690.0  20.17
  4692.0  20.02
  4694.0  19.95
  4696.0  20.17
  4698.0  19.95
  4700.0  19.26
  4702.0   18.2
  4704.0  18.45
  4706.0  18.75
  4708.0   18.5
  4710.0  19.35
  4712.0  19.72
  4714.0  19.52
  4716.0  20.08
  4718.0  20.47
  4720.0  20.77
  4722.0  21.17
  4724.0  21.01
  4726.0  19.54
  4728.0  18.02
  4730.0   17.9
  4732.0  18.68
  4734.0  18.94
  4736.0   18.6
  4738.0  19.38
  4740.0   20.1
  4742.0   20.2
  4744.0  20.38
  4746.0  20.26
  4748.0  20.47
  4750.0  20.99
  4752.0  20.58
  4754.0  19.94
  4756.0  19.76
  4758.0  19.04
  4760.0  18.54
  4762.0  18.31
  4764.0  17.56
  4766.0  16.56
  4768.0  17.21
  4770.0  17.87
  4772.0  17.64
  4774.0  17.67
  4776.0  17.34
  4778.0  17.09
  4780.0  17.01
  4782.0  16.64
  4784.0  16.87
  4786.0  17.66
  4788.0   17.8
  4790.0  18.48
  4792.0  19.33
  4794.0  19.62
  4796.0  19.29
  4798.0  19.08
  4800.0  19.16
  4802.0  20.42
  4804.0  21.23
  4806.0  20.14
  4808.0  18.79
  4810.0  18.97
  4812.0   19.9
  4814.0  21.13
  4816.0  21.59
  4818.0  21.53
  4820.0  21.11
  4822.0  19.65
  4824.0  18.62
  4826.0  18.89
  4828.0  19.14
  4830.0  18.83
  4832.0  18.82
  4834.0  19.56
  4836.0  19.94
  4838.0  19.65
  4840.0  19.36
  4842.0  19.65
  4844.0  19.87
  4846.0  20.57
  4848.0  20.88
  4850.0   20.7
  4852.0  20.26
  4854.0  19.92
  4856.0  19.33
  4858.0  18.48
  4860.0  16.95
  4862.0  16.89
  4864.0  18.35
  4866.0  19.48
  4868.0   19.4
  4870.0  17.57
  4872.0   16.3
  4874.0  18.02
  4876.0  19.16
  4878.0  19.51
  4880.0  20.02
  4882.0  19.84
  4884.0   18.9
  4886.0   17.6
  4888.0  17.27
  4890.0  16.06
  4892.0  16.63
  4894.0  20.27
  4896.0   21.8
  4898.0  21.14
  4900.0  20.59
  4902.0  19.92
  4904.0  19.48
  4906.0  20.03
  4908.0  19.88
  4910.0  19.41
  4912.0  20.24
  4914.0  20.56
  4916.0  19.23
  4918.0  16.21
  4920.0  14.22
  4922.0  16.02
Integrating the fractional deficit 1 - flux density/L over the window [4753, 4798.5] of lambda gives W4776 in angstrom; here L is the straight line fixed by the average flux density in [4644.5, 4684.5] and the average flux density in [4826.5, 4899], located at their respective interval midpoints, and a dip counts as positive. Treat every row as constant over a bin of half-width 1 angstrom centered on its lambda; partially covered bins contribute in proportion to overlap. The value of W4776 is 3.1 angstrom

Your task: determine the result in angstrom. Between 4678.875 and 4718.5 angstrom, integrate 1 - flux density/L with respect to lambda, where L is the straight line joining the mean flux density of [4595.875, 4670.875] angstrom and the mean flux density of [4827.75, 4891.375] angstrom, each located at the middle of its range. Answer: 0.7 angstrom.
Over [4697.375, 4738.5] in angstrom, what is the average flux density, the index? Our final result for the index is 19.3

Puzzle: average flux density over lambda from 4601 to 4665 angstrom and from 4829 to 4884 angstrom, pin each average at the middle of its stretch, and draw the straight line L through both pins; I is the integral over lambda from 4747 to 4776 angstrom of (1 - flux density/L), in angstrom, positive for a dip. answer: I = 1.5 angstrom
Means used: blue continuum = 20.4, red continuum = 19.2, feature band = 18.7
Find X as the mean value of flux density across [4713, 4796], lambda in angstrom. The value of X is 18.9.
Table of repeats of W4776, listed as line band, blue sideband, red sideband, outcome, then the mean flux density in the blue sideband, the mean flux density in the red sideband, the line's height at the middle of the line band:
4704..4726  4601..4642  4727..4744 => -0.6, 20.6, 19.1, 19.3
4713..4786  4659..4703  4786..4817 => 3.0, 19.9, 19.6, 19.7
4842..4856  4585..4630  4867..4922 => -0.9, 20.2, 18.8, 19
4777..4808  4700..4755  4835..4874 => 1.1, 19.6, 19.1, 19.4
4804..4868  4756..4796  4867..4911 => -3.8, 17.9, 19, 18.5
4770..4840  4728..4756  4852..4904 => 0.7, 19.7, 18.8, 19.3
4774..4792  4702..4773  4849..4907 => 1.6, 19.2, 19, 19.2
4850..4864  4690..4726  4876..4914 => 0.5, 19.7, 19.4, 19.5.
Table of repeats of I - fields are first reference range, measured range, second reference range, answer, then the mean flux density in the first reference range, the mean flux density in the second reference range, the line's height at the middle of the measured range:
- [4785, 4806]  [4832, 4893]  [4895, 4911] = 3.11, 19.3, 20.3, 19.9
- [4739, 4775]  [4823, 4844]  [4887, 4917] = 0.02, 19.1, 19.5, 19.3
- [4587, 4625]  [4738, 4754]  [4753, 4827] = -0.98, 20.1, 18.8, 19.2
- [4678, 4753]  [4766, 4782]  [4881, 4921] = 1.76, 19.7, 19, 19.4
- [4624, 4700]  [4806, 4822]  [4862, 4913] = -0.79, 20.2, 19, 19.4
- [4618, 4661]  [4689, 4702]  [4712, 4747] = 0.16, 20.6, 19.7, 20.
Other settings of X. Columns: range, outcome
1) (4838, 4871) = 19.2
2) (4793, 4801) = 19.3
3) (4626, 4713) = 20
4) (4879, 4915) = 19.4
